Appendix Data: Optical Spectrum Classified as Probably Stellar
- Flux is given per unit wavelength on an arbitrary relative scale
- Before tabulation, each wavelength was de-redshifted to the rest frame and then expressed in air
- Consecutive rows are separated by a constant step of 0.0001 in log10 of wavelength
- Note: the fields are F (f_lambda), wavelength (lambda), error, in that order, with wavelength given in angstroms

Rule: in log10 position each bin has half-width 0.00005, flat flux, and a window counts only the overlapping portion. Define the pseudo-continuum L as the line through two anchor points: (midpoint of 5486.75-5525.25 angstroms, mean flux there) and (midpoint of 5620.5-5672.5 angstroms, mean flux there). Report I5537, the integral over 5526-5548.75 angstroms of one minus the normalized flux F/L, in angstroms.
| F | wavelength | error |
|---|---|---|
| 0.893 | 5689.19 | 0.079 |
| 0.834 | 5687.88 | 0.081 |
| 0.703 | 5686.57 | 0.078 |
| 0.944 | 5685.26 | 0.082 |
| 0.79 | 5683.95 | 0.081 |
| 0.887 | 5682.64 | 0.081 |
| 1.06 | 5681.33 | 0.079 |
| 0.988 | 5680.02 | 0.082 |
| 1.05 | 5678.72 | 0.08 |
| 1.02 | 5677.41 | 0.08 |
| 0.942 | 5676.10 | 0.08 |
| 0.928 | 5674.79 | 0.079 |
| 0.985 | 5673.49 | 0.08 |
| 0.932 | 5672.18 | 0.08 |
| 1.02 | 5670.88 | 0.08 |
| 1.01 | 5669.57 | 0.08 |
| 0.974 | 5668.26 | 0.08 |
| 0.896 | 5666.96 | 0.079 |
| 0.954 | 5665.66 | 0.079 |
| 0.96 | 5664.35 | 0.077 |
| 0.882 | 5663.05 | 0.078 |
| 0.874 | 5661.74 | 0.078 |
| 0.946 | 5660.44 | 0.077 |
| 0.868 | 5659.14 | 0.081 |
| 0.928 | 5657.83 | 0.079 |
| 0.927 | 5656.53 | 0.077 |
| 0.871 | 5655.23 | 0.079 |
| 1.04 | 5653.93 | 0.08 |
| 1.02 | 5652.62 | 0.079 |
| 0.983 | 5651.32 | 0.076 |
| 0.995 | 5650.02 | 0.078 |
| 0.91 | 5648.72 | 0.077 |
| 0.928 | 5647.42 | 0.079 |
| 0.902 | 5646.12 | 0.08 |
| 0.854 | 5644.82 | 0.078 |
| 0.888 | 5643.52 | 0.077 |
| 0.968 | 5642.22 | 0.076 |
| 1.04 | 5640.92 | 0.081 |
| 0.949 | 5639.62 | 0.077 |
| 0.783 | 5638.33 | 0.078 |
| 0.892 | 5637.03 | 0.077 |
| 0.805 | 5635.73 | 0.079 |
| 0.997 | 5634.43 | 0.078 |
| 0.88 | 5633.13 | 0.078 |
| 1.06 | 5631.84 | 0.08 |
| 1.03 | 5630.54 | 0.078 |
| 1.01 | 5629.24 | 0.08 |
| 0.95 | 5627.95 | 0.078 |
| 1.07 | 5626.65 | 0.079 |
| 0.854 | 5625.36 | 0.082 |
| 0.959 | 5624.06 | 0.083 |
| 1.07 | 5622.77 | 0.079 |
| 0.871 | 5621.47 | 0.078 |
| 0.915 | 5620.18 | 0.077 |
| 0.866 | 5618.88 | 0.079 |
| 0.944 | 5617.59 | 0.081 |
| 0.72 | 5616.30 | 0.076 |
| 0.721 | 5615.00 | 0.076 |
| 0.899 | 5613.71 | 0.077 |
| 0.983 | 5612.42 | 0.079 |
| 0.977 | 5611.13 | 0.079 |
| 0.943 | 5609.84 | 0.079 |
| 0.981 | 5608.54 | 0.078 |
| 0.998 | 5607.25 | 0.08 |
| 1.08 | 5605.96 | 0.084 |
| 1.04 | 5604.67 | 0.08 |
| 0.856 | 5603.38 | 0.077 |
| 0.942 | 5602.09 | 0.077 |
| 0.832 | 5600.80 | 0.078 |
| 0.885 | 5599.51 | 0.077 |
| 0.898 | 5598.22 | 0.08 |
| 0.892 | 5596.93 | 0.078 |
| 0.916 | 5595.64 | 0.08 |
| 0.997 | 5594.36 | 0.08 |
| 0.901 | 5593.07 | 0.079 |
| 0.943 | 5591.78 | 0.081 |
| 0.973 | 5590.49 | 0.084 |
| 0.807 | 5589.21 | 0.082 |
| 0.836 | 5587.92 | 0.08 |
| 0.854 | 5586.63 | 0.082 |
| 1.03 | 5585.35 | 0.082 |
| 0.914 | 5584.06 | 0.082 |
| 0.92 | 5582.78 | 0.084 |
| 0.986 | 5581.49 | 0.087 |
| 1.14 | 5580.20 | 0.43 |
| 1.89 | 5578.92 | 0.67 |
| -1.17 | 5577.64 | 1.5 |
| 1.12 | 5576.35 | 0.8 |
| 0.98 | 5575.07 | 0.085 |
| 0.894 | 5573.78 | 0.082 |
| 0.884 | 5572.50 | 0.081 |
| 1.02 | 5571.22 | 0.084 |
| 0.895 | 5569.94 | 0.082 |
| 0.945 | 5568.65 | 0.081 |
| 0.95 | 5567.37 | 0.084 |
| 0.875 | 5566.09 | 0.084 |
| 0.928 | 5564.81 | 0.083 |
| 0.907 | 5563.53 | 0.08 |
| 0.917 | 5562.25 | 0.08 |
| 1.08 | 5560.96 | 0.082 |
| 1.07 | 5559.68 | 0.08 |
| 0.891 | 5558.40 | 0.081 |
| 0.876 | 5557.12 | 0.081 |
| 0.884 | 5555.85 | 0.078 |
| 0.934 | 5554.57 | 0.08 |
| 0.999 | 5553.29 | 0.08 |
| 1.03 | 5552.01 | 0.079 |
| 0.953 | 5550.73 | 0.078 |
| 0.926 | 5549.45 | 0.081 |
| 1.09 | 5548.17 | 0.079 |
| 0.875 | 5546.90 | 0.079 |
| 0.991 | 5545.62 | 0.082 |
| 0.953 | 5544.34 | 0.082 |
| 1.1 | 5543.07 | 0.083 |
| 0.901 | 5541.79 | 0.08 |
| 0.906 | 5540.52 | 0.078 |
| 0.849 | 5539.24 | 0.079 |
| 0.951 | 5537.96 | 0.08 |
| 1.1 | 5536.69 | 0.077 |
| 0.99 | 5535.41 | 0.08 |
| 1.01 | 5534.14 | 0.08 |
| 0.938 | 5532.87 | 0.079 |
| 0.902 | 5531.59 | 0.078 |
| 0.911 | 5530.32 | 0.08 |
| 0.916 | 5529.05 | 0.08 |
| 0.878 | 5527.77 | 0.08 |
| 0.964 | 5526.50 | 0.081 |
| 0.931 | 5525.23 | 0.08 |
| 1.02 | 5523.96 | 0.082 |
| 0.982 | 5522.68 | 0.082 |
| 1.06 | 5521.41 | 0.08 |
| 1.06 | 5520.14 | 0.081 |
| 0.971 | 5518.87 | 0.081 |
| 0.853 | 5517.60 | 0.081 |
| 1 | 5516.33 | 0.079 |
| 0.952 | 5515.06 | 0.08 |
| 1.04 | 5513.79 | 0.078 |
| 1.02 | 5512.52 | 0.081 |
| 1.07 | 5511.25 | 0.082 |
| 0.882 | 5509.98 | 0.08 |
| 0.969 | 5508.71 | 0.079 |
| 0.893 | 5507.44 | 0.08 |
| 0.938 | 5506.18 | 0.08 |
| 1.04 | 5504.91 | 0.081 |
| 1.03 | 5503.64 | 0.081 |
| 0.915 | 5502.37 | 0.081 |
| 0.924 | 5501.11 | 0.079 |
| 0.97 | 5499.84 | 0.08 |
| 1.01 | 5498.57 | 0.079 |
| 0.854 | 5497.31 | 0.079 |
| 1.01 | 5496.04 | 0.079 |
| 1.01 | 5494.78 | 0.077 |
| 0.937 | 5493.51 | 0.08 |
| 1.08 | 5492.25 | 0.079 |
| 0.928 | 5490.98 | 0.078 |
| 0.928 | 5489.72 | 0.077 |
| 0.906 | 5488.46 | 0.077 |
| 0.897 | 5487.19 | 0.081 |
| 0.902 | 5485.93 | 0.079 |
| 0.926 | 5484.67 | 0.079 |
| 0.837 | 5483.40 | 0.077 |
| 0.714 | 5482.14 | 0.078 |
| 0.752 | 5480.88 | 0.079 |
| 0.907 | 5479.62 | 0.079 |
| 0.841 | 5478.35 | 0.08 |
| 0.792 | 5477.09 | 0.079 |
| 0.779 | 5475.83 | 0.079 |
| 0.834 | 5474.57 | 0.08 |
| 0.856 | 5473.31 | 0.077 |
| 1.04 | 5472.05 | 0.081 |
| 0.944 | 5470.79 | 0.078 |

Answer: 0.20 angstroms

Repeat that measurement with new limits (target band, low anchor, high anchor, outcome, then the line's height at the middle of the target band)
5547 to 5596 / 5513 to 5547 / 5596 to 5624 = 1.1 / 0.942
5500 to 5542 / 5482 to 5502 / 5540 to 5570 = -0.9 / 0.943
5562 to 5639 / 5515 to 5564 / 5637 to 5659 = 2.6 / 0.946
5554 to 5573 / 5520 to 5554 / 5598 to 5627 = 0.3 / 0.953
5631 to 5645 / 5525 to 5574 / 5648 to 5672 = 0.4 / 0.948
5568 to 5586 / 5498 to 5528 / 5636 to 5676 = 1.3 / 0.957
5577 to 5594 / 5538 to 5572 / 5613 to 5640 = 1.5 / 0.936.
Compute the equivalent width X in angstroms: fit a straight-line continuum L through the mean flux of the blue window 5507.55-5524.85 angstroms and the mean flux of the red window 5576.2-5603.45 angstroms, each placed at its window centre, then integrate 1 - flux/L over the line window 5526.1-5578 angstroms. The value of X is 1.1 angstroms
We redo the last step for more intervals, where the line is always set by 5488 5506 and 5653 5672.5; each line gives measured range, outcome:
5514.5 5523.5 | -0.2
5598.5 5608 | 0.0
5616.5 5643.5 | 0.1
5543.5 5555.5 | -0.2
